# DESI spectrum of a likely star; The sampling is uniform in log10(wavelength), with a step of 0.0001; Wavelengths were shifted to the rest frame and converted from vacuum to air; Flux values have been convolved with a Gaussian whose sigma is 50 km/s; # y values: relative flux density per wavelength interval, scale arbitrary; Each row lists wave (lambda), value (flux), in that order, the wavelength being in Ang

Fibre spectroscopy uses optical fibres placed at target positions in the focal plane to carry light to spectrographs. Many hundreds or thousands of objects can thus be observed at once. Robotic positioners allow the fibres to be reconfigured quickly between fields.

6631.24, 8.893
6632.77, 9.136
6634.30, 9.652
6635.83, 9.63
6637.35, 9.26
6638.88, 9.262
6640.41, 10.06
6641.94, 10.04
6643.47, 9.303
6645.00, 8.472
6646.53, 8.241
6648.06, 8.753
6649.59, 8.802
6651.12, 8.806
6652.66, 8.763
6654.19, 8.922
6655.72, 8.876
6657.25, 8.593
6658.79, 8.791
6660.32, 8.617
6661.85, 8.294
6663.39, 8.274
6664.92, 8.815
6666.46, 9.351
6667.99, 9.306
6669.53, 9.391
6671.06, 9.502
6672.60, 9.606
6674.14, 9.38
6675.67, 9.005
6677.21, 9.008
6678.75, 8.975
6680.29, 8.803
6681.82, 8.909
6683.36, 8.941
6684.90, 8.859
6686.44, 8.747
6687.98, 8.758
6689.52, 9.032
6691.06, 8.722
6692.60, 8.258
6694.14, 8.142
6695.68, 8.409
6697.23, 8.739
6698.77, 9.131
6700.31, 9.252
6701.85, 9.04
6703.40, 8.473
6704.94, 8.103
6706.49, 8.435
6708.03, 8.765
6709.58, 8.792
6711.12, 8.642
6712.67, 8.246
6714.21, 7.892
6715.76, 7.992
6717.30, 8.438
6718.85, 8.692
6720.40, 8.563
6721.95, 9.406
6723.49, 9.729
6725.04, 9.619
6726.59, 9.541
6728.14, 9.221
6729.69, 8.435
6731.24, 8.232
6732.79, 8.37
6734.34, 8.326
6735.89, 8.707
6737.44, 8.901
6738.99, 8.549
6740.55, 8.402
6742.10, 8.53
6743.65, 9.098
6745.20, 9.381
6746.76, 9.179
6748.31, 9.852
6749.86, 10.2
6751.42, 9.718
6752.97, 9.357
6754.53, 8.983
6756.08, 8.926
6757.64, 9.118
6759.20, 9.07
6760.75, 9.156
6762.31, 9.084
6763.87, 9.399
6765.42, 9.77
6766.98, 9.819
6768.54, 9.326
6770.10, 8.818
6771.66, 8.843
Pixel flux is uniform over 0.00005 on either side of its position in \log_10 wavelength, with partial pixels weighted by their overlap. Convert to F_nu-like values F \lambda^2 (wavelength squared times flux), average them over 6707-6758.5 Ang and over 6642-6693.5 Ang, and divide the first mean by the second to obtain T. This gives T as 1.0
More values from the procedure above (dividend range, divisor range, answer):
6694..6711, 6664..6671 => 0.95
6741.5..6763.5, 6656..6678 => 1.06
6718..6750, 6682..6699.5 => 1.04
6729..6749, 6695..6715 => 1.03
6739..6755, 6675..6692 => 1.06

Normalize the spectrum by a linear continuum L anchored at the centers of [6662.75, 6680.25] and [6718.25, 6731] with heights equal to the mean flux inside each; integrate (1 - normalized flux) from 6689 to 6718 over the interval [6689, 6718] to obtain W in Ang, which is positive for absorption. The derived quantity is 1.8 Ang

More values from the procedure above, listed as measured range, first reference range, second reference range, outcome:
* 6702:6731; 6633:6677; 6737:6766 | 1.4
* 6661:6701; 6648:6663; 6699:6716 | -1.3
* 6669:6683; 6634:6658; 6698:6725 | -0.4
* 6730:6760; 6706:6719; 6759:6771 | 0.0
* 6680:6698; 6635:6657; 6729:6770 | 0.8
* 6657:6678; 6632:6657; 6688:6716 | -0.3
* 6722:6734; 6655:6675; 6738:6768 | 0.2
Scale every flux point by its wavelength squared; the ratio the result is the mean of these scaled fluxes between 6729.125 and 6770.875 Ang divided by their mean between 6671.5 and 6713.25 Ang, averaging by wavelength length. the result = 1.05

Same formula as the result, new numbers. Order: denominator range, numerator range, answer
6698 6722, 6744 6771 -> 1.10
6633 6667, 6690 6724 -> 0.98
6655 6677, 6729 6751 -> 1.01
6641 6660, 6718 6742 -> 1.02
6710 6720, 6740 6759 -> 1.12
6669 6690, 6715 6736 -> 0.99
